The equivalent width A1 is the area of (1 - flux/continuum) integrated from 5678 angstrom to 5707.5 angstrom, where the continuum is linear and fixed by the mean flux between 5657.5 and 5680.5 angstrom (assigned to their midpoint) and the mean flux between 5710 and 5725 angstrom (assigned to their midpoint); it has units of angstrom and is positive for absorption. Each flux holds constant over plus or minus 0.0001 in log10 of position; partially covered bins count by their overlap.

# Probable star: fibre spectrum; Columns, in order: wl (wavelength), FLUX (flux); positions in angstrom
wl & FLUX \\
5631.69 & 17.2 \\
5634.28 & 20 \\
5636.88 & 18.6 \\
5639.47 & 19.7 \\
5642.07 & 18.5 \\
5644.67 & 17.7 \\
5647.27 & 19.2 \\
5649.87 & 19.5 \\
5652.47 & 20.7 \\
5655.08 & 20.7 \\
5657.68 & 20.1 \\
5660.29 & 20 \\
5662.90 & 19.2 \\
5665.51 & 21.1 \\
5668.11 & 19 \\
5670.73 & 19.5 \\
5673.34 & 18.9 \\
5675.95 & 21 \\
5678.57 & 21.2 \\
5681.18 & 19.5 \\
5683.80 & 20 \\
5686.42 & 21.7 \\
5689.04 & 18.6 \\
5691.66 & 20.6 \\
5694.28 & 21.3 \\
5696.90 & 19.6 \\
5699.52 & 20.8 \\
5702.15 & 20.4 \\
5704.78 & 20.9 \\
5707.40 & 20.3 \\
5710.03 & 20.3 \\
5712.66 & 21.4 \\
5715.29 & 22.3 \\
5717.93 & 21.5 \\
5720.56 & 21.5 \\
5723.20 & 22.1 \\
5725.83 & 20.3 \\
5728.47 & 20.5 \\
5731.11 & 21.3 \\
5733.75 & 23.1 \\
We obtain 0.5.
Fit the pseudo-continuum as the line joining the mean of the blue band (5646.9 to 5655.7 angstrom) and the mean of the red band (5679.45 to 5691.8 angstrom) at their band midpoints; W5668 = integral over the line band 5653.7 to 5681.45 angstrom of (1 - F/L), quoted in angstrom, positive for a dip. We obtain 0.03 angstrom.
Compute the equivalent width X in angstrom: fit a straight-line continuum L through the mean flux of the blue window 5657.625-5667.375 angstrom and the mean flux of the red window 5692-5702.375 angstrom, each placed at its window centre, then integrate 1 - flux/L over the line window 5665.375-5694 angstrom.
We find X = 0.3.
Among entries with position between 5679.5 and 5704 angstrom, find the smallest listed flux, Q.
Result 18.6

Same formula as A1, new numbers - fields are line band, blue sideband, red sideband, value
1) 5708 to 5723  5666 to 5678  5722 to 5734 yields -0.3 angstrom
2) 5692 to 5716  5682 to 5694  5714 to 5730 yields 0.0 angstrom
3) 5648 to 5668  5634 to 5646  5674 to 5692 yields -0.7 angstrom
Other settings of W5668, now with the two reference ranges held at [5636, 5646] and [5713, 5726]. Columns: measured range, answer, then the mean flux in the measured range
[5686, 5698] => 0.2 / 20.3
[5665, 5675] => 0.1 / 19.6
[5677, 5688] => -0.2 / 20.5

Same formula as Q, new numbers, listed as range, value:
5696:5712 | 19.6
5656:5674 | 18.9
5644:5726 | 17.7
